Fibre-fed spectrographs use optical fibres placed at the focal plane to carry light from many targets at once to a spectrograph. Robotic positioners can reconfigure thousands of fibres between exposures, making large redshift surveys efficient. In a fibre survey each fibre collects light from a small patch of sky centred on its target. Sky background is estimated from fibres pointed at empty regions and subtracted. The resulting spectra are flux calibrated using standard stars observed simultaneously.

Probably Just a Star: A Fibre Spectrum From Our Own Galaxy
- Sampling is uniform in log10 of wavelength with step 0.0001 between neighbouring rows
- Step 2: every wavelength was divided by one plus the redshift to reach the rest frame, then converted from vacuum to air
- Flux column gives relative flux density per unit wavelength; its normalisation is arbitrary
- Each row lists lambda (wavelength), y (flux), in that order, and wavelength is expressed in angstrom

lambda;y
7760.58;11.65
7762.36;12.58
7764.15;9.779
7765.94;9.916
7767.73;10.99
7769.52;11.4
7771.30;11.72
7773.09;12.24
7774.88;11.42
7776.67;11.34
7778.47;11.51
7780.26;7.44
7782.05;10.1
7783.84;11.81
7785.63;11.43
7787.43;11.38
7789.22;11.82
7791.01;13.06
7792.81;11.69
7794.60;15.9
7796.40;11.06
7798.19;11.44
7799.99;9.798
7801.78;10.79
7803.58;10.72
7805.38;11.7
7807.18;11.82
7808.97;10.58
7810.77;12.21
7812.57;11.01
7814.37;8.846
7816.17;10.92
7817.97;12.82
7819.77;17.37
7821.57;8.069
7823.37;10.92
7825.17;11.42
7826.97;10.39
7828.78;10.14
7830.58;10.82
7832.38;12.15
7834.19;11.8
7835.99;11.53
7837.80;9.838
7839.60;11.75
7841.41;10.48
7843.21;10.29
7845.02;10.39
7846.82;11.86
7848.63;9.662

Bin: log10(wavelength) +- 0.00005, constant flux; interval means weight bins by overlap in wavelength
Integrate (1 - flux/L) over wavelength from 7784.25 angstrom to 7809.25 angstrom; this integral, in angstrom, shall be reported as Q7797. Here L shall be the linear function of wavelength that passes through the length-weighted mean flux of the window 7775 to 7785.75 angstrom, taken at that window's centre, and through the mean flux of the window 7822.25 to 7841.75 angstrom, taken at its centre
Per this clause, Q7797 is -2.2 angstrom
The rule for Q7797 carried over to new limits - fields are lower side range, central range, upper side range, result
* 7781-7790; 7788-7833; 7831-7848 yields -1.3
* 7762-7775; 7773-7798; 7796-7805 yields -1.3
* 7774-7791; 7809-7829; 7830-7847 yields -0.4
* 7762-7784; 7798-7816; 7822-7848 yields 0.0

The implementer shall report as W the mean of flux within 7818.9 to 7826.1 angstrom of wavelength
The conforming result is 11.9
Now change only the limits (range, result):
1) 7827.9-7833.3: 11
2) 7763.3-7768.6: 10.2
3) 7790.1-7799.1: 12.6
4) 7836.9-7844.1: 10.6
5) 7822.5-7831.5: 10.7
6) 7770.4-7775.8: 11.8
